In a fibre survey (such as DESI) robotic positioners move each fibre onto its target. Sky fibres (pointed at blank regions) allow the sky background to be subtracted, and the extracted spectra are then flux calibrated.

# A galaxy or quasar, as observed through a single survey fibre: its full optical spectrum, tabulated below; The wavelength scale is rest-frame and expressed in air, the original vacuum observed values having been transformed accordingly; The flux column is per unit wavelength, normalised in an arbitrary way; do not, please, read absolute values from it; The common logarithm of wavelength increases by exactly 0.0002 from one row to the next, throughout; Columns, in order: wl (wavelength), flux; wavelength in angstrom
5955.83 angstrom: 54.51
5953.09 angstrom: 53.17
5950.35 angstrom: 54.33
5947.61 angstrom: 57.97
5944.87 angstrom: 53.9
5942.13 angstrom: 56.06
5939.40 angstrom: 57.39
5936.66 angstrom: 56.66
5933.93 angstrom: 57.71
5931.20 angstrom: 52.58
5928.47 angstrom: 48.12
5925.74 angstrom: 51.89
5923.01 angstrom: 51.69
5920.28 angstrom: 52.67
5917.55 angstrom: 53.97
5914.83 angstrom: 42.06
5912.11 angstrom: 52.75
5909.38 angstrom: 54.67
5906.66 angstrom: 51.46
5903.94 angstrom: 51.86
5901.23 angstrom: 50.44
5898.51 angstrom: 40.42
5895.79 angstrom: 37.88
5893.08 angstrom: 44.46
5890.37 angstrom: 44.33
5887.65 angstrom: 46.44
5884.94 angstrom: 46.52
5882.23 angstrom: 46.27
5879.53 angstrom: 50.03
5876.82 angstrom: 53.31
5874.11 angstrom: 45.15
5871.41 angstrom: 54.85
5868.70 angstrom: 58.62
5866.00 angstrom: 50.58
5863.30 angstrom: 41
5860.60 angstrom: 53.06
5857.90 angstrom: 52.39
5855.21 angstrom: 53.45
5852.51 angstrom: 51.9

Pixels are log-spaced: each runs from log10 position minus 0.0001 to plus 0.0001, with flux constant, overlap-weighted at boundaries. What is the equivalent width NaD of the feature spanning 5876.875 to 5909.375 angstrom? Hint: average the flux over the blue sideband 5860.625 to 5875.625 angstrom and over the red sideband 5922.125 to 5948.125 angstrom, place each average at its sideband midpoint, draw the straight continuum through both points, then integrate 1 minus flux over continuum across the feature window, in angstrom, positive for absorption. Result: 3.0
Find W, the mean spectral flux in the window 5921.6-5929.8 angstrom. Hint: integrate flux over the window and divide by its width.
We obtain 50.6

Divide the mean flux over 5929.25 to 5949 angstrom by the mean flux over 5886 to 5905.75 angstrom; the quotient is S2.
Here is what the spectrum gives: 1.23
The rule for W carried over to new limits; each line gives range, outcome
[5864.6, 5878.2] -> 52.4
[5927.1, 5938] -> 53.8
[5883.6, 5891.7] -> 45.7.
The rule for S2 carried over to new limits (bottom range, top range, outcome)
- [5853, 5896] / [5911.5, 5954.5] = 1.09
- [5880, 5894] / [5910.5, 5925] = 1.10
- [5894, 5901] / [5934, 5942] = 1.38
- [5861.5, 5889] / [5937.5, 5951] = 1.14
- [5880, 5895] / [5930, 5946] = 1.22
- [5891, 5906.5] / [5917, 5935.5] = 1.16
